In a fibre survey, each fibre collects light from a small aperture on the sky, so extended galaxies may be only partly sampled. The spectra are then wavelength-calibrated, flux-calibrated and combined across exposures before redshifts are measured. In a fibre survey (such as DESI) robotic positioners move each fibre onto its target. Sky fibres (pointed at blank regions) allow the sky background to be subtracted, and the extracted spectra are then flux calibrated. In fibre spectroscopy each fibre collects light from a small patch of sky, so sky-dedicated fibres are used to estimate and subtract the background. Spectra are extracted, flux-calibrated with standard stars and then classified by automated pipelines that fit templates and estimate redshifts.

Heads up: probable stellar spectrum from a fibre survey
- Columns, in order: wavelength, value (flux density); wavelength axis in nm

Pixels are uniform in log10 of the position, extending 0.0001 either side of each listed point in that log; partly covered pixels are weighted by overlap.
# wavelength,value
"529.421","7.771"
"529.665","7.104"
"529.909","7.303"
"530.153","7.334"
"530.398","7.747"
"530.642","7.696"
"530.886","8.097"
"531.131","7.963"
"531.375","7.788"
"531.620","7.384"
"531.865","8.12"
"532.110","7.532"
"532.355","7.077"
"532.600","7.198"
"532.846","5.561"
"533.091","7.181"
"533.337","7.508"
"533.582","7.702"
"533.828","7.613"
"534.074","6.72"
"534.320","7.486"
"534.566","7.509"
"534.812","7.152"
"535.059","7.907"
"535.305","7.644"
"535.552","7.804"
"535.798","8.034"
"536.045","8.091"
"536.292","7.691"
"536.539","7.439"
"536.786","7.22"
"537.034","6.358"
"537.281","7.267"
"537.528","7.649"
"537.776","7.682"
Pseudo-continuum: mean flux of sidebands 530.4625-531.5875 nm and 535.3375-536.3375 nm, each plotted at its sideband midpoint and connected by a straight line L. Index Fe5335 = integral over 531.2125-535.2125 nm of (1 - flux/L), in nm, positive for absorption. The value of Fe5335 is 0.26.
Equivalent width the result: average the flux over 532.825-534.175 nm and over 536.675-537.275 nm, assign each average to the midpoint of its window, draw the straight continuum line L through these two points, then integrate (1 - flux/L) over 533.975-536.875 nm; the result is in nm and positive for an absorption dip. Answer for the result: -0.24 nm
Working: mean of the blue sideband 7.17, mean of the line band 7.57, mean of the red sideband 6.87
